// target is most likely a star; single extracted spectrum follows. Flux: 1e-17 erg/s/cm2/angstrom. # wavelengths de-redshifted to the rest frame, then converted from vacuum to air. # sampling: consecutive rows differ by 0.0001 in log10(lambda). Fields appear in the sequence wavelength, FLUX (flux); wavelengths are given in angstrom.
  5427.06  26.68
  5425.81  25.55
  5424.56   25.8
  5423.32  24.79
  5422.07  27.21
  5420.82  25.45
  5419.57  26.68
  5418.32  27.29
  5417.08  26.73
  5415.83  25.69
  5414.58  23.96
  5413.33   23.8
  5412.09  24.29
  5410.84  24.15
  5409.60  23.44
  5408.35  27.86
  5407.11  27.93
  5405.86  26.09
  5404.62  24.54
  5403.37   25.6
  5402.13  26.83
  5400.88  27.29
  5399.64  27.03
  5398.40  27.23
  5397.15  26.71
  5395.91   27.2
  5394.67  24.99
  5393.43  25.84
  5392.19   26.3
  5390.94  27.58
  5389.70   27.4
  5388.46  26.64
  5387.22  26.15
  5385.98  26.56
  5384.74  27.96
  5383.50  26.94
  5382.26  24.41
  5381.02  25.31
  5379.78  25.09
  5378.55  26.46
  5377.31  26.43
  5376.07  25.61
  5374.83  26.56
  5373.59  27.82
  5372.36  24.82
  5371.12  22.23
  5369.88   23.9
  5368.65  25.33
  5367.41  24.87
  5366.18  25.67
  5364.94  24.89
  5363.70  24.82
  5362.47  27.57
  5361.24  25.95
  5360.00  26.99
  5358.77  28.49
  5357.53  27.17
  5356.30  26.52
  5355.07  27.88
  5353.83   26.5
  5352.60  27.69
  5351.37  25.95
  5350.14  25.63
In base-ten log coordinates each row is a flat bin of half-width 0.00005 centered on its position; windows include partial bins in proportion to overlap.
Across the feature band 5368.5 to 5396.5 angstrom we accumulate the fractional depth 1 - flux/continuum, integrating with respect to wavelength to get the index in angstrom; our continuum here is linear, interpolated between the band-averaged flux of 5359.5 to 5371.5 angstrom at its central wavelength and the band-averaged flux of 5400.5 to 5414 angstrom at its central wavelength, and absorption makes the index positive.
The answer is -0.7 angstrom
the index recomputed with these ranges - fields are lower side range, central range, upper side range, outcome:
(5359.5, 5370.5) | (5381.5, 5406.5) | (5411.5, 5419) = -1.0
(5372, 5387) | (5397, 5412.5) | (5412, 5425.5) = -0.1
